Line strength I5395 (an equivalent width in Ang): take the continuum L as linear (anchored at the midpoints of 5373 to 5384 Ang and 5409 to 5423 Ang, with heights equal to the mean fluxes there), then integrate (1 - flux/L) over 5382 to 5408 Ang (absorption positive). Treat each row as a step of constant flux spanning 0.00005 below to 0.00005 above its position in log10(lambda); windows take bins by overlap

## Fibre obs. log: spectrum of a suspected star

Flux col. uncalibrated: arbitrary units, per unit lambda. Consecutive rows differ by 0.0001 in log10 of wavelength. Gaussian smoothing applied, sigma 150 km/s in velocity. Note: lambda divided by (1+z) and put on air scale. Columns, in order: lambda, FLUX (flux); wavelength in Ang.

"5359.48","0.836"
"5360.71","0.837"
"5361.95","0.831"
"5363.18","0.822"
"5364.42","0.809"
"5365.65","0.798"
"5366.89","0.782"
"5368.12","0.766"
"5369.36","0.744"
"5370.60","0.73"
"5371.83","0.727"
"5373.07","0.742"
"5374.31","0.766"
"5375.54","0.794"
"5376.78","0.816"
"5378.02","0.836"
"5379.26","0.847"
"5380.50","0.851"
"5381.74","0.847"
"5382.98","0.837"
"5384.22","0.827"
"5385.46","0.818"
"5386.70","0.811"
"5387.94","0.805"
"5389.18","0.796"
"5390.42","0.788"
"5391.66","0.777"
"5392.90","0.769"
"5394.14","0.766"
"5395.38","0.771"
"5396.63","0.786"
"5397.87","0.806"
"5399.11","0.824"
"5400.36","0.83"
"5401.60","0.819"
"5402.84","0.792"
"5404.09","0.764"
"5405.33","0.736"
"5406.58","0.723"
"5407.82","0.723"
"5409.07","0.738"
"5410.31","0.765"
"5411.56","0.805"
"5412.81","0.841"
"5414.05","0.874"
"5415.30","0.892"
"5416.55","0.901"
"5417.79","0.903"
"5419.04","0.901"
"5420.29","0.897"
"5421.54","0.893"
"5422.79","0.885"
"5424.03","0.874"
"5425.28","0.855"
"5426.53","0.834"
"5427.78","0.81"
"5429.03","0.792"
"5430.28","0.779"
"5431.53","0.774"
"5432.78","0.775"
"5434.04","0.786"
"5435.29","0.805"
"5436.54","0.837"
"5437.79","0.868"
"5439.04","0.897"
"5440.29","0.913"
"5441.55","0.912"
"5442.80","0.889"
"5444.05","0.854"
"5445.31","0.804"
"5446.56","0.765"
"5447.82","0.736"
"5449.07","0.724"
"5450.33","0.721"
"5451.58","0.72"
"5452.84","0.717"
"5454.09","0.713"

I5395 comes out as 1.4 Ang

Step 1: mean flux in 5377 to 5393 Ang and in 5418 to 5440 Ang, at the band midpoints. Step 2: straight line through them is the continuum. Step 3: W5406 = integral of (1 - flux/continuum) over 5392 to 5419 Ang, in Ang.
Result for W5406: 0.8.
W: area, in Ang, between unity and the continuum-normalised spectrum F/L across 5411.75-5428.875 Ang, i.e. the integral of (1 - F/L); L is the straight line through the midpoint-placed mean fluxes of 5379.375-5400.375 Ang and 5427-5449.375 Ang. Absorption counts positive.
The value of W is -1.16 Ang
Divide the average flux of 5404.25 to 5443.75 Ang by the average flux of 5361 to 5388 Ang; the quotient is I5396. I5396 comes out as 1.04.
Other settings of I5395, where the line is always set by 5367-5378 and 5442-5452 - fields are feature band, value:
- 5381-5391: -0.6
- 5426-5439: -0.5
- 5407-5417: -0.5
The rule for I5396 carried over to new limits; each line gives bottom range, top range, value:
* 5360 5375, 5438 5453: 1.04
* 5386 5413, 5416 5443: 1.09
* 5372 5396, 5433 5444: 1.07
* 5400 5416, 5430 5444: 1.06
